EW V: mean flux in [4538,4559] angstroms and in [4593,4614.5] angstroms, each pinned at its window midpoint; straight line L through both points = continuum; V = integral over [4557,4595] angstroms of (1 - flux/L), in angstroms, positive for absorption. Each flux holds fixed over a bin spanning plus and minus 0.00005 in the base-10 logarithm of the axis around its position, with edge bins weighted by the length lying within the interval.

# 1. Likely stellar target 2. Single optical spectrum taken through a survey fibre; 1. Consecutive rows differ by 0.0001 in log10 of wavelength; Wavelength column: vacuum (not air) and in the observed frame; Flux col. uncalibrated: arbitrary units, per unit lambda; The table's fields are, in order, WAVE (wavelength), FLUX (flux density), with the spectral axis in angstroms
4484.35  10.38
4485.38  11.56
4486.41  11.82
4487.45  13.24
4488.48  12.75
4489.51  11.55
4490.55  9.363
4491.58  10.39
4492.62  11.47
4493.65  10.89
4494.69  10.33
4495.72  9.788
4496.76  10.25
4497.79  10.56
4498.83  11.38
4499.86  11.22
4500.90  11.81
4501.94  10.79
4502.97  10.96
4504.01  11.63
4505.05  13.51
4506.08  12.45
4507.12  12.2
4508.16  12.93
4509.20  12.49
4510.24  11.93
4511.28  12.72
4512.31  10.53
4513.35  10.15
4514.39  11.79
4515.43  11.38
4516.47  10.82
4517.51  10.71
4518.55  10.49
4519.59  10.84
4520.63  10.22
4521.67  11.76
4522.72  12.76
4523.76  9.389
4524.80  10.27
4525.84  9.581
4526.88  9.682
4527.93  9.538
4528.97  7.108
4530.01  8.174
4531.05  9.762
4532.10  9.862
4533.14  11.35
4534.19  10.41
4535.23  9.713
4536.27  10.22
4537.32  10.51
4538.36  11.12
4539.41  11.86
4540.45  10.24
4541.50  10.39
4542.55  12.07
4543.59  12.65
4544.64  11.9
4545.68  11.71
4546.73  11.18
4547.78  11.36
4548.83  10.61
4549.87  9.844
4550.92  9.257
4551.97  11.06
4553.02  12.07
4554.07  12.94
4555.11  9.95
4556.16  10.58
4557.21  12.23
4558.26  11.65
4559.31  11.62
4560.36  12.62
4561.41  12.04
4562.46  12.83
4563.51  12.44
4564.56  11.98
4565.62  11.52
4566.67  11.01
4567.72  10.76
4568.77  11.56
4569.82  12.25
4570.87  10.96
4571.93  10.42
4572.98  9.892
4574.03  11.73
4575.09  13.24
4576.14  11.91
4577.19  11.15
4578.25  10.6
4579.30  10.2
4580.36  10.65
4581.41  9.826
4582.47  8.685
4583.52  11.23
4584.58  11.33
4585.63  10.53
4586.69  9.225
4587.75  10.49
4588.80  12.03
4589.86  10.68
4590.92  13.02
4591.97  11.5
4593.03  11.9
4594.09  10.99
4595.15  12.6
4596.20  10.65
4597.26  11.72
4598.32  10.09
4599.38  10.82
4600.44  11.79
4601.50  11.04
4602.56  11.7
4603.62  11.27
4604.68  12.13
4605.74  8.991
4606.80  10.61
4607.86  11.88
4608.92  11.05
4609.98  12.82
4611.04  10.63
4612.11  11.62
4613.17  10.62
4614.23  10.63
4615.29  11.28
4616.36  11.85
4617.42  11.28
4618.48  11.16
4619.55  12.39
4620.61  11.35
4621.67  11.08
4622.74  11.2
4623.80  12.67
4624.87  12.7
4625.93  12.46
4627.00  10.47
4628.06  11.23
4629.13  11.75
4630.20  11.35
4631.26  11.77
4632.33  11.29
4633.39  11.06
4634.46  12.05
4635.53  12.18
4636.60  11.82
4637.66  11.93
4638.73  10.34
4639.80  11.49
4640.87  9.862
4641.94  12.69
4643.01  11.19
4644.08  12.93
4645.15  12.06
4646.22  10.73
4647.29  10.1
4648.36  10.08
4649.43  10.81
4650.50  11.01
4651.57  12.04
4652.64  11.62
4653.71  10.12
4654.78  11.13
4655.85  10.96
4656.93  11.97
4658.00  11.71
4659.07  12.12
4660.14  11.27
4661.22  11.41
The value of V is -0.3 angstroms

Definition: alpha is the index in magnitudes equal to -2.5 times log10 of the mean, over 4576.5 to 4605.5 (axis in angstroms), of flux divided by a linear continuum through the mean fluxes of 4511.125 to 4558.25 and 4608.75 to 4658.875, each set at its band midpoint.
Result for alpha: 0.01 mag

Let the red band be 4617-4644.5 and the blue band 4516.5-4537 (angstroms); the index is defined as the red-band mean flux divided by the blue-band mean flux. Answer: 1.1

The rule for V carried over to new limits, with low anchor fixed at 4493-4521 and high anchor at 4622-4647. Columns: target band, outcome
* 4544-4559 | 0.3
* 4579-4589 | 1.0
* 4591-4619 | 0.6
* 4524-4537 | 2.0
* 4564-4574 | 0.2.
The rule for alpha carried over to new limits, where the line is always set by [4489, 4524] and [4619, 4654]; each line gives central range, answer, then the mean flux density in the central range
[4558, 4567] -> -0.06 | 12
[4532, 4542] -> 0.07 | 10.6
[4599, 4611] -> 0.01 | 11.3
